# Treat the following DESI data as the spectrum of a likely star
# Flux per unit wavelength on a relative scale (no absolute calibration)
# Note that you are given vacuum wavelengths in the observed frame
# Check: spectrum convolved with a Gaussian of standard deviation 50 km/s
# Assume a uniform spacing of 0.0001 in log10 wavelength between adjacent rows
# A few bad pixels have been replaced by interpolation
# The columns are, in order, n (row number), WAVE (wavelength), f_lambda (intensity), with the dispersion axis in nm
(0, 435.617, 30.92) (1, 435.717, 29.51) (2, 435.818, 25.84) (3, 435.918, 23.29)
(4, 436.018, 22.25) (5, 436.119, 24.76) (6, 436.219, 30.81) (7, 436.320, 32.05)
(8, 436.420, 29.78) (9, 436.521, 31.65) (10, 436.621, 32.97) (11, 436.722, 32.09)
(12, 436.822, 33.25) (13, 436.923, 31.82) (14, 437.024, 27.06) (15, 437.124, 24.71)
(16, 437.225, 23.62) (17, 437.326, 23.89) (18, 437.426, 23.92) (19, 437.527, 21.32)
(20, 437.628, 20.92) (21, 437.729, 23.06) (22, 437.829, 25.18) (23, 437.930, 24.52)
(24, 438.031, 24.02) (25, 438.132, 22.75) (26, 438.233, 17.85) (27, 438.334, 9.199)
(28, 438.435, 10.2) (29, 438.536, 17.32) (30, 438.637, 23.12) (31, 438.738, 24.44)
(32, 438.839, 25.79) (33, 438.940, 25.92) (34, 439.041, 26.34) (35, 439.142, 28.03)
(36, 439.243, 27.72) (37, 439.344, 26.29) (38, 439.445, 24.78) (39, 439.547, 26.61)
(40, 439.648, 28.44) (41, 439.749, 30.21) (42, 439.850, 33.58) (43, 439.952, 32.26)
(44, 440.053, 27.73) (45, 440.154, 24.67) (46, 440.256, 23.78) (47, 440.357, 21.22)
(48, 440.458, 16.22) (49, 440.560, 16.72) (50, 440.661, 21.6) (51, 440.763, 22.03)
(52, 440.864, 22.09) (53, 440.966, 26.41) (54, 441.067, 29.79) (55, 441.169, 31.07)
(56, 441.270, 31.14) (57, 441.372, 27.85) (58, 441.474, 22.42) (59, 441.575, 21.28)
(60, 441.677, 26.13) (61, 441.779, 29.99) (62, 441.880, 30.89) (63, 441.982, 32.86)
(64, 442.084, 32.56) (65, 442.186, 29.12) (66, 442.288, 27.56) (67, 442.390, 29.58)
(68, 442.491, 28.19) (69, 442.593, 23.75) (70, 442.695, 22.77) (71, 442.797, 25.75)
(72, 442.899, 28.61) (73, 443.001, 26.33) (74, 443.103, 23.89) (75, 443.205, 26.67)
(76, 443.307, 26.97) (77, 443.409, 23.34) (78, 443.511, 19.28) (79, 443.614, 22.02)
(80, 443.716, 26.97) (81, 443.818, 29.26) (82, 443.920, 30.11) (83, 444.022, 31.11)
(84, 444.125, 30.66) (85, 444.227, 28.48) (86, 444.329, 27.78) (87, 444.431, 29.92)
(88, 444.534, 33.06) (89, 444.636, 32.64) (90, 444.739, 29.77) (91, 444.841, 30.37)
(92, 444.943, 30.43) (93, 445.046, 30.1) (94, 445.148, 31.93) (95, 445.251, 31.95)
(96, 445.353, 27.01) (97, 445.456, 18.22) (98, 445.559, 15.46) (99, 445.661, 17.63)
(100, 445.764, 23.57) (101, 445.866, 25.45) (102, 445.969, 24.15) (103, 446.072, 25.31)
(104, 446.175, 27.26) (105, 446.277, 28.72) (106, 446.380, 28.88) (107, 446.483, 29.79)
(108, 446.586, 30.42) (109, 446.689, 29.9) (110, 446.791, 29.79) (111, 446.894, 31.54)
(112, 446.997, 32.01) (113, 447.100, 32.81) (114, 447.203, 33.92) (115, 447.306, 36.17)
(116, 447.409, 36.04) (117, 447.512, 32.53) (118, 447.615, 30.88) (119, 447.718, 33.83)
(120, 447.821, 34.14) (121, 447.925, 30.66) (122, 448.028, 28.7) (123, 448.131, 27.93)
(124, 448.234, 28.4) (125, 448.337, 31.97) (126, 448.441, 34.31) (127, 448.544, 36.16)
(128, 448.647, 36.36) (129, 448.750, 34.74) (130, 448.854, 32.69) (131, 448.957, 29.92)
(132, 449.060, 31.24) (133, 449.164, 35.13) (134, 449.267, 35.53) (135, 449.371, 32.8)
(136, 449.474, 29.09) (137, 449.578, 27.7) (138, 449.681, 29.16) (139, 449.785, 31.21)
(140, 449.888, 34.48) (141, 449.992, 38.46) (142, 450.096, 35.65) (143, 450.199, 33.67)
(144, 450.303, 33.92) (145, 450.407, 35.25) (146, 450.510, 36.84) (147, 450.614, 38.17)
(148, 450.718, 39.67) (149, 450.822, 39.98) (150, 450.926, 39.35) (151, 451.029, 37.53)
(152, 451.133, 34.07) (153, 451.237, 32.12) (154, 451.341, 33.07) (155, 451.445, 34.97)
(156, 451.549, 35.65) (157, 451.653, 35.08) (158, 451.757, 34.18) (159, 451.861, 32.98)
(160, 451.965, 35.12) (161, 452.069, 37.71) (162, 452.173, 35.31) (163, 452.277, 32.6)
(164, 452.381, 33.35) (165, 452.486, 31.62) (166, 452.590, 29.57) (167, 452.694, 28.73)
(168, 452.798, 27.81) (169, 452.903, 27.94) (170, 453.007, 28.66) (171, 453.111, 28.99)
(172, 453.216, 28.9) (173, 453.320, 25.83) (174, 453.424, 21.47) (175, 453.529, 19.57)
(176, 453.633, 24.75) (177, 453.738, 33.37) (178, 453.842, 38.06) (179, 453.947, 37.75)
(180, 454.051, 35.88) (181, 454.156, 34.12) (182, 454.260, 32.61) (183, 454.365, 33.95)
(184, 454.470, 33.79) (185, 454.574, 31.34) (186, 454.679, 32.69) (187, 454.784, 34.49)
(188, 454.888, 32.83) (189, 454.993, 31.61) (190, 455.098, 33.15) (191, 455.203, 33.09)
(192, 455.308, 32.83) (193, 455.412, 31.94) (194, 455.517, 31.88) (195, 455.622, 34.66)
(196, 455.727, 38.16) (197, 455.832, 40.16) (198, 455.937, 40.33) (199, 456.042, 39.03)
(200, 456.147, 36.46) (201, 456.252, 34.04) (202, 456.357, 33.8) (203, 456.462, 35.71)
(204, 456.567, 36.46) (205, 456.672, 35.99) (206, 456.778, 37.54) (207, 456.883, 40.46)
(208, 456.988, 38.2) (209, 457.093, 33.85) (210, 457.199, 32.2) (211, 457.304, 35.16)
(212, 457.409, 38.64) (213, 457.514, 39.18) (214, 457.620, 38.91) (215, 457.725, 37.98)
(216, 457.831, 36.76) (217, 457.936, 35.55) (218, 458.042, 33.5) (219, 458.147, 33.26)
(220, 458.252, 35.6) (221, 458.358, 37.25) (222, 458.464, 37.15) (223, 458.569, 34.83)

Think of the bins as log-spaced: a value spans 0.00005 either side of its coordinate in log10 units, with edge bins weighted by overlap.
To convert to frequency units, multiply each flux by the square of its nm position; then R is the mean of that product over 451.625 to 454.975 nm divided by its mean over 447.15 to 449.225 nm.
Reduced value 1.0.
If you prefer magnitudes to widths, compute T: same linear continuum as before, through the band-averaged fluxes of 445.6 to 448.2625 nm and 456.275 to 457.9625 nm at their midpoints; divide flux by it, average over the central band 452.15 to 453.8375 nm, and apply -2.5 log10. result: 0.17 mag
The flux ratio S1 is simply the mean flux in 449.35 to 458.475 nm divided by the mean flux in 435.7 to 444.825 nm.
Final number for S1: 1.30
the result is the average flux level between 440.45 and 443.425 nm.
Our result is 26.3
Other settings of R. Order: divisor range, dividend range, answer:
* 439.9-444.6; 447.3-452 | 1.32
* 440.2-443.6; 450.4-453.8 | 1.32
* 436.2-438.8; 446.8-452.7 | 1.45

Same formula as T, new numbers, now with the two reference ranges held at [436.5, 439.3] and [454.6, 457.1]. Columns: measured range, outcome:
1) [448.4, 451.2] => -0.10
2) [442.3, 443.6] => 0.08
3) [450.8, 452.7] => -0.05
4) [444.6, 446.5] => 0.09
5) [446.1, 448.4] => -0.04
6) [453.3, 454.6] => 0.10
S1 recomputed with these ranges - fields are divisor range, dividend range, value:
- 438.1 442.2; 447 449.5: 1.31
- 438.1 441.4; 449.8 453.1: 1.41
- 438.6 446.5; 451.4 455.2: 1.19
